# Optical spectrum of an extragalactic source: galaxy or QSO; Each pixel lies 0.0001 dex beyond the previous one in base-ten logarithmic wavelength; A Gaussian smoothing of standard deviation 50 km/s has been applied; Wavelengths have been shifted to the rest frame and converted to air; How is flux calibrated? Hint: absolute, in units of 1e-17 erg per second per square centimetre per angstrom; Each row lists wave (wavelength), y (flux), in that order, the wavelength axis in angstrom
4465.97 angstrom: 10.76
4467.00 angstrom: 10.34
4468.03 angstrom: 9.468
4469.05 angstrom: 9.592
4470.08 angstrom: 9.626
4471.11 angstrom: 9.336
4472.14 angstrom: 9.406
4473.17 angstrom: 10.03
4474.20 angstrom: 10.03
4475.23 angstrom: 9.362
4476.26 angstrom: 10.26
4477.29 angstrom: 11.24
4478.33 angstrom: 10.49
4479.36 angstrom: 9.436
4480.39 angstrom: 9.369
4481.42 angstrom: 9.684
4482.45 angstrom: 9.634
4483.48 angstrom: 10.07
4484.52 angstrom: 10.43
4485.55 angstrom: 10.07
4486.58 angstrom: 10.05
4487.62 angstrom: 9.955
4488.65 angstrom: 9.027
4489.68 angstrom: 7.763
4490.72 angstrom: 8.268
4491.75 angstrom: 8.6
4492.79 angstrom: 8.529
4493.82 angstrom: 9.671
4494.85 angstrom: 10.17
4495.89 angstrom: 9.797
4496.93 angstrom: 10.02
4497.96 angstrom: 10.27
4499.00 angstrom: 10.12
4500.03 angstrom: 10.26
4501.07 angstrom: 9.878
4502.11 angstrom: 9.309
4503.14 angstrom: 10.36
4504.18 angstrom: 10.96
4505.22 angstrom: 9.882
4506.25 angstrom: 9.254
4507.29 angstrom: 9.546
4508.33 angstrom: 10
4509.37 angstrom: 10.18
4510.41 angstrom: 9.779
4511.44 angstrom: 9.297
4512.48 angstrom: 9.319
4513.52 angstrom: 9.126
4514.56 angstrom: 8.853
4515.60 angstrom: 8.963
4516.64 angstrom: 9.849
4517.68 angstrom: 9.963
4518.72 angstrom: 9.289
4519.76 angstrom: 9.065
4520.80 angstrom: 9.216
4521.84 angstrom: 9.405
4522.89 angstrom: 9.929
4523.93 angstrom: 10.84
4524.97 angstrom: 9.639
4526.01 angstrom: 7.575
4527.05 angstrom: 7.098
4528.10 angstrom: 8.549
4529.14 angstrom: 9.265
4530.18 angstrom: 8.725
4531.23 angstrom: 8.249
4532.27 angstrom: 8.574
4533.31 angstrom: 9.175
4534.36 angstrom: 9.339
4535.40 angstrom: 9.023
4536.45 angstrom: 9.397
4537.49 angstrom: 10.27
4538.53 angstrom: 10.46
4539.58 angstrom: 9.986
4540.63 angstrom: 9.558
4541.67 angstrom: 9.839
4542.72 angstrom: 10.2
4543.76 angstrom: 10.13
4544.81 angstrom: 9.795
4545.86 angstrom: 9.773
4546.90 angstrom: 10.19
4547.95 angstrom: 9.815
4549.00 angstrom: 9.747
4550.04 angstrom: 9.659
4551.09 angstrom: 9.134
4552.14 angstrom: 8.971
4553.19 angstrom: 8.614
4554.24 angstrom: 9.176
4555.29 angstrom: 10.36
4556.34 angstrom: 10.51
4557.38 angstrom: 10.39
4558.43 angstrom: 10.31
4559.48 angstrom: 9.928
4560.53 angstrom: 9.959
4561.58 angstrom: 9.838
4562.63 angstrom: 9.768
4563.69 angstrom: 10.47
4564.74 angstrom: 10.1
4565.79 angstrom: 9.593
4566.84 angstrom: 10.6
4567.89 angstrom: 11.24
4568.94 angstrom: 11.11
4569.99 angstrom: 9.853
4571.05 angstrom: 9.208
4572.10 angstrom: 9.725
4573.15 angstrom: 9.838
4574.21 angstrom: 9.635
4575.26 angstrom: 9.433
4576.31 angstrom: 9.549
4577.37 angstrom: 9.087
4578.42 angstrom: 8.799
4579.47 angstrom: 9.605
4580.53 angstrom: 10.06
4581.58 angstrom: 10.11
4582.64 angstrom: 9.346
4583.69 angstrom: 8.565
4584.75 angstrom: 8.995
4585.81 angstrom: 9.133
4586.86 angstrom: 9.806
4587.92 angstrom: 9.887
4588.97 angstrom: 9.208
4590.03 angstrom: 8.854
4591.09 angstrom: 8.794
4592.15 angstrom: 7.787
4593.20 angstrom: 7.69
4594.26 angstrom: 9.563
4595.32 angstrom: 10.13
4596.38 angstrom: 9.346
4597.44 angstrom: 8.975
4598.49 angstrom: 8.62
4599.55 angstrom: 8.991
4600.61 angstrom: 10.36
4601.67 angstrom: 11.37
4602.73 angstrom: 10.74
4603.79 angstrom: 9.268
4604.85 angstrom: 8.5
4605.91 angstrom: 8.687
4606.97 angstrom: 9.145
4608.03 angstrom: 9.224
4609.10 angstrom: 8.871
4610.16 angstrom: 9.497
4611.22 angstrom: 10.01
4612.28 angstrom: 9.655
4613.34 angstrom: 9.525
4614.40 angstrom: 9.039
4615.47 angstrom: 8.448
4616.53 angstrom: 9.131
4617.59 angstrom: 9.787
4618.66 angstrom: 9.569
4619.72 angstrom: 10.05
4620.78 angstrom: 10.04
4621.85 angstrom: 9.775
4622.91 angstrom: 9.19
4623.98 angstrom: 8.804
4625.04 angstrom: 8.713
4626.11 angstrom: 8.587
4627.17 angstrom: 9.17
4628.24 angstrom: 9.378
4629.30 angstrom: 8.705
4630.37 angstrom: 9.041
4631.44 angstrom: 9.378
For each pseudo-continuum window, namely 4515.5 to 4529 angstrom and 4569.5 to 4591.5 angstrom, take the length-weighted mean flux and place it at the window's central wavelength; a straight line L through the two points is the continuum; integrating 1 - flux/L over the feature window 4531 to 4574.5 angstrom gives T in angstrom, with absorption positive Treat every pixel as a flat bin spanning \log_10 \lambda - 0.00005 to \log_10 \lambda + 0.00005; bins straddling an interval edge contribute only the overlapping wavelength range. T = -2.4 angstrom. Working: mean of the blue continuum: 9.19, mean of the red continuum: 9.4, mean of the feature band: 9.81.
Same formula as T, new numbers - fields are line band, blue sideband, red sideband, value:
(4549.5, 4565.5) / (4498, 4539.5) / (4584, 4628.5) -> -0.74 angstrom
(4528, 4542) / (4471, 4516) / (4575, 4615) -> 0.30 angstrom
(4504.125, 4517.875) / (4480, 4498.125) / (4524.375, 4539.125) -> -0.53 angstrom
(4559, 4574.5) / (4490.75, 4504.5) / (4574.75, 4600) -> -1.24 angstrom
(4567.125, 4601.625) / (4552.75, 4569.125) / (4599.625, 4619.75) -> 1.29 angstrom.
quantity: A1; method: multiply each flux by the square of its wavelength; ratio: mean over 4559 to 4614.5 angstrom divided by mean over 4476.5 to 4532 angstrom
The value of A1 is 1.04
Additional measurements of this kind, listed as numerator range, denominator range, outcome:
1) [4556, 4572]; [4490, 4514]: 1.08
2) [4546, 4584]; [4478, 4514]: 1.04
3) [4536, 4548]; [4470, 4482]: 1.04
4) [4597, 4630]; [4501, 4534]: 1.04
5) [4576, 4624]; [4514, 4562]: 1.01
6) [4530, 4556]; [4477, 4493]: 1.03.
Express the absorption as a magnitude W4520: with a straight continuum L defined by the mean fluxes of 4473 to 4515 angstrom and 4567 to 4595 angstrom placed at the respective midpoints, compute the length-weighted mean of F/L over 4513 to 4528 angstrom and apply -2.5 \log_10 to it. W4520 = 0.05 mag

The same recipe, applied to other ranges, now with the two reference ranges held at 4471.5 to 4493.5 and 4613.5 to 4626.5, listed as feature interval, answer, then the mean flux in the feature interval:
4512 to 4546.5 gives 0.02 mag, 9.35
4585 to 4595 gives 0.04 mag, 8.99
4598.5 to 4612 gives -0.02 mag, 9.52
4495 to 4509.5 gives -0.05 mag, 9.98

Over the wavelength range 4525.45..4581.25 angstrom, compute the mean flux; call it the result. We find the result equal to 9.61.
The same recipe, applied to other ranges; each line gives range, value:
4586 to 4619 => 9.3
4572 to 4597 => 9.28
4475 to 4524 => 9.67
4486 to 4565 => 9.56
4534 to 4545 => 9.83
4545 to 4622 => 9.57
